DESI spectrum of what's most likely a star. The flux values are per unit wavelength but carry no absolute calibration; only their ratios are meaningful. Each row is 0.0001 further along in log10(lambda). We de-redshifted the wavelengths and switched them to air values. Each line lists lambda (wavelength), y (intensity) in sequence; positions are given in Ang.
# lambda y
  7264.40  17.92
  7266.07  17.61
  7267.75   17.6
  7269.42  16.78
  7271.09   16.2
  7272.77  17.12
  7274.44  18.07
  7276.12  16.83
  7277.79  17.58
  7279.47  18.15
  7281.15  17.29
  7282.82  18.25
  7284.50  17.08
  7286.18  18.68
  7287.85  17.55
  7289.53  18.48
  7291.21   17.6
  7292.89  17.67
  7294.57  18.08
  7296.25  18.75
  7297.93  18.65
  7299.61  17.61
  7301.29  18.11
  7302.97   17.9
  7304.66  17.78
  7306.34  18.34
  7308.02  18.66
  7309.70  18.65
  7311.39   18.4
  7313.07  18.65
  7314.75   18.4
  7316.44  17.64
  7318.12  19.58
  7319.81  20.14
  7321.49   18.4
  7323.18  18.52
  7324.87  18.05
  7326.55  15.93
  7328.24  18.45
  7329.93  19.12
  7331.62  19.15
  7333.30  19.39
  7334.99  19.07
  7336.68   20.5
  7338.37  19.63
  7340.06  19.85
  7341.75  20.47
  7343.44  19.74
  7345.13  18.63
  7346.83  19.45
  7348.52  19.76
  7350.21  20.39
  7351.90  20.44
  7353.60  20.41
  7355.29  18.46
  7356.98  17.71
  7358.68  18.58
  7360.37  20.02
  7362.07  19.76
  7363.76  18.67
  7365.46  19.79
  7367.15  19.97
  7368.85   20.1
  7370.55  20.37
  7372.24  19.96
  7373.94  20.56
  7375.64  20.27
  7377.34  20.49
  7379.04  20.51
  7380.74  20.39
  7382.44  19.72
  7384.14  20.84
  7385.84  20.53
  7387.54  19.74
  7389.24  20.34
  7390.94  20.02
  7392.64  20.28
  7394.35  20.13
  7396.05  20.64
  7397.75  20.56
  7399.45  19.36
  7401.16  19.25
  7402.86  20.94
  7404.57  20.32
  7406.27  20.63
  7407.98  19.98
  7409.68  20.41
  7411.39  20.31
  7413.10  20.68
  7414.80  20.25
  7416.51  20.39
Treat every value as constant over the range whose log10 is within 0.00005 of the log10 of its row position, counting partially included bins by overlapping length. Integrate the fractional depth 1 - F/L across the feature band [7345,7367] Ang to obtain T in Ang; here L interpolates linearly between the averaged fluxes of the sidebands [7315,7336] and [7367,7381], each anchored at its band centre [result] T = 0.3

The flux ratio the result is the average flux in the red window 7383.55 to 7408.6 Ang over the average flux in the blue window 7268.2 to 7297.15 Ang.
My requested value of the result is 1.1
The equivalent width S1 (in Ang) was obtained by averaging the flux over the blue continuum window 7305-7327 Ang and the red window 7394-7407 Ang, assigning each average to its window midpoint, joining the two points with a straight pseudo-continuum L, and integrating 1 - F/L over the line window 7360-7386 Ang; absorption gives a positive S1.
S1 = -0.60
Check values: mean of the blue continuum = 18.4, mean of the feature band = 20.1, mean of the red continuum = 20.2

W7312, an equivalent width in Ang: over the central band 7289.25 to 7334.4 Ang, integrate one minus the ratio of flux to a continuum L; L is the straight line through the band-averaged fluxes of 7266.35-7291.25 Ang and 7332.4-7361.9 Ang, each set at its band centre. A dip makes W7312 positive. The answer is 0.3 Ang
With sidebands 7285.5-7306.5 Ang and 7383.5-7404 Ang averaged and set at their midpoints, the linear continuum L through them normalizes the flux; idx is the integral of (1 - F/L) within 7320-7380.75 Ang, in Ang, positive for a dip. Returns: -0.6 Ang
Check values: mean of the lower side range 18.1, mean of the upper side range 20.2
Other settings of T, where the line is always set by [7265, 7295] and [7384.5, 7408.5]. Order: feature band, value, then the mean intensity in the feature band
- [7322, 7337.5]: 0.0 Ang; 18.7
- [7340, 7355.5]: -0.6 Ang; 19.8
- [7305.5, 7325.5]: -0.3 Ang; 18.6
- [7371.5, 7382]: -0.3 Ang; 20.3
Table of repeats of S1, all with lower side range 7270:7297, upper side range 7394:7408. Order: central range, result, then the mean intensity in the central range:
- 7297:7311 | -0.06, 18.2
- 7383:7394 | -0.17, 20.3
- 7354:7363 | 0.15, 19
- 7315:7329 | 0.14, 18.3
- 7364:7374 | -0.24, 20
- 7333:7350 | -0.66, 19.7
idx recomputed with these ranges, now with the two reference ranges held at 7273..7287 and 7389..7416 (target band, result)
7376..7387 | -0.3 Ang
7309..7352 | -0.7 Ang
